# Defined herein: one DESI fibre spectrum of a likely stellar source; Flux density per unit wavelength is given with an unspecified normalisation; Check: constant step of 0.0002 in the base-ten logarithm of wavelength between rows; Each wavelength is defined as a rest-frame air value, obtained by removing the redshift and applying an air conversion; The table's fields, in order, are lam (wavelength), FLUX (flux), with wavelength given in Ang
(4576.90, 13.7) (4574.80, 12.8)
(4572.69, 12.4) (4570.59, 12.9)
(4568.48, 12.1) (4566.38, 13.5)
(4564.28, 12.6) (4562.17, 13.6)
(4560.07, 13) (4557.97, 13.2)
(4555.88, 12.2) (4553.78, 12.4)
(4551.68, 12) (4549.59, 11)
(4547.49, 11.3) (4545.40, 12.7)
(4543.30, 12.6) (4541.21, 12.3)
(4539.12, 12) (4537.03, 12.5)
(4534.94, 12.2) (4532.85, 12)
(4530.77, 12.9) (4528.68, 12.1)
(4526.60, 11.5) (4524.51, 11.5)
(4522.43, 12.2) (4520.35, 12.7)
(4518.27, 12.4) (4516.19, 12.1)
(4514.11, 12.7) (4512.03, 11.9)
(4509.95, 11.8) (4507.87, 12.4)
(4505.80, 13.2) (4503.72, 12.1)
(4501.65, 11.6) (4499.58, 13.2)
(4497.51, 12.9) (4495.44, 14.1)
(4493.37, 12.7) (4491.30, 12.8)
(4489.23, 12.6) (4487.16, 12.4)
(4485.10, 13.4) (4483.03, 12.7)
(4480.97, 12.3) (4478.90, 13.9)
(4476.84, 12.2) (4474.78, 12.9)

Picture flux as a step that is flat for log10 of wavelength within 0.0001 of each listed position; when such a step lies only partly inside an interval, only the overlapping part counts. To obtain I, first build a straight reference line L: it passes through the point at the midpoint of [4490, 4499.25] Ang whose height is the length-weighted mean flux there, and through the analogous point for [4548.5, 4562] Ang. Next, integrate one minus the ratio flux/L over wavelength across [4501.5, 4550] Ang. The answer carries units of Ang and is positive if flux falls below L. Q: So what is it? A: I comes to 2.13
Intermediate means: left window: 13.1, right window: 12.4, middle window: 12.2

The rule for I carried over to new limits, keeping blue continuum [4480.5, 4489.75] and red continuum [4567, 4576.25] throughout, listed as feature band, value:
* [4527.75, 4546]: 0.5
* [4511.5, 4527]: 0.6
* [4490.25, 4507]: -0.2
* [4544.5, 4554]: 0.6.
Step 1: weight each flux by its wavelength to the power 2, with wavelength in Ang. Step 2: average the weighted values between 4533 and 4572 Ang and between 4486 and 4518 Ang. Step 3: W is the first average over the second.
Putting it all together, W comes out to 1.0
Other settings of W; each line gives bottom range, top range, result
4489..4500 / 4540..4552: 0.94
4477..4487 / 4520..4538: 0.96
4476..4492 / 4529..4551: 0.97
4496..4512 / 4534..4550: 0.99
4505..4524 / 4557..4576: 1.07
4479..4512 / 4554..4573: 1.04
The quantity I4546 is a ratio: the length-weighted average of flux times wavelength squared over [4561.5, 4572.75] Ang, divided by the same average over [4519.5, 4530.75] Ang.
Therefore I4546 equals 1.09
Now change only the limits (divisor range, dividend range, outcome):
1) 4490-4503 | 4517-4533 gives 0.96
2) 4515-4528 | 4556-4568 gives 1.10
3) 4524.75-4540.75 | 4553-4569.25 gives 1.07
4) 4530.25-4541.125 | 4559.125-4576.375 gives 1.06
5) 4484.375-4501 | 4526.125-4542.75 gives 0.96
